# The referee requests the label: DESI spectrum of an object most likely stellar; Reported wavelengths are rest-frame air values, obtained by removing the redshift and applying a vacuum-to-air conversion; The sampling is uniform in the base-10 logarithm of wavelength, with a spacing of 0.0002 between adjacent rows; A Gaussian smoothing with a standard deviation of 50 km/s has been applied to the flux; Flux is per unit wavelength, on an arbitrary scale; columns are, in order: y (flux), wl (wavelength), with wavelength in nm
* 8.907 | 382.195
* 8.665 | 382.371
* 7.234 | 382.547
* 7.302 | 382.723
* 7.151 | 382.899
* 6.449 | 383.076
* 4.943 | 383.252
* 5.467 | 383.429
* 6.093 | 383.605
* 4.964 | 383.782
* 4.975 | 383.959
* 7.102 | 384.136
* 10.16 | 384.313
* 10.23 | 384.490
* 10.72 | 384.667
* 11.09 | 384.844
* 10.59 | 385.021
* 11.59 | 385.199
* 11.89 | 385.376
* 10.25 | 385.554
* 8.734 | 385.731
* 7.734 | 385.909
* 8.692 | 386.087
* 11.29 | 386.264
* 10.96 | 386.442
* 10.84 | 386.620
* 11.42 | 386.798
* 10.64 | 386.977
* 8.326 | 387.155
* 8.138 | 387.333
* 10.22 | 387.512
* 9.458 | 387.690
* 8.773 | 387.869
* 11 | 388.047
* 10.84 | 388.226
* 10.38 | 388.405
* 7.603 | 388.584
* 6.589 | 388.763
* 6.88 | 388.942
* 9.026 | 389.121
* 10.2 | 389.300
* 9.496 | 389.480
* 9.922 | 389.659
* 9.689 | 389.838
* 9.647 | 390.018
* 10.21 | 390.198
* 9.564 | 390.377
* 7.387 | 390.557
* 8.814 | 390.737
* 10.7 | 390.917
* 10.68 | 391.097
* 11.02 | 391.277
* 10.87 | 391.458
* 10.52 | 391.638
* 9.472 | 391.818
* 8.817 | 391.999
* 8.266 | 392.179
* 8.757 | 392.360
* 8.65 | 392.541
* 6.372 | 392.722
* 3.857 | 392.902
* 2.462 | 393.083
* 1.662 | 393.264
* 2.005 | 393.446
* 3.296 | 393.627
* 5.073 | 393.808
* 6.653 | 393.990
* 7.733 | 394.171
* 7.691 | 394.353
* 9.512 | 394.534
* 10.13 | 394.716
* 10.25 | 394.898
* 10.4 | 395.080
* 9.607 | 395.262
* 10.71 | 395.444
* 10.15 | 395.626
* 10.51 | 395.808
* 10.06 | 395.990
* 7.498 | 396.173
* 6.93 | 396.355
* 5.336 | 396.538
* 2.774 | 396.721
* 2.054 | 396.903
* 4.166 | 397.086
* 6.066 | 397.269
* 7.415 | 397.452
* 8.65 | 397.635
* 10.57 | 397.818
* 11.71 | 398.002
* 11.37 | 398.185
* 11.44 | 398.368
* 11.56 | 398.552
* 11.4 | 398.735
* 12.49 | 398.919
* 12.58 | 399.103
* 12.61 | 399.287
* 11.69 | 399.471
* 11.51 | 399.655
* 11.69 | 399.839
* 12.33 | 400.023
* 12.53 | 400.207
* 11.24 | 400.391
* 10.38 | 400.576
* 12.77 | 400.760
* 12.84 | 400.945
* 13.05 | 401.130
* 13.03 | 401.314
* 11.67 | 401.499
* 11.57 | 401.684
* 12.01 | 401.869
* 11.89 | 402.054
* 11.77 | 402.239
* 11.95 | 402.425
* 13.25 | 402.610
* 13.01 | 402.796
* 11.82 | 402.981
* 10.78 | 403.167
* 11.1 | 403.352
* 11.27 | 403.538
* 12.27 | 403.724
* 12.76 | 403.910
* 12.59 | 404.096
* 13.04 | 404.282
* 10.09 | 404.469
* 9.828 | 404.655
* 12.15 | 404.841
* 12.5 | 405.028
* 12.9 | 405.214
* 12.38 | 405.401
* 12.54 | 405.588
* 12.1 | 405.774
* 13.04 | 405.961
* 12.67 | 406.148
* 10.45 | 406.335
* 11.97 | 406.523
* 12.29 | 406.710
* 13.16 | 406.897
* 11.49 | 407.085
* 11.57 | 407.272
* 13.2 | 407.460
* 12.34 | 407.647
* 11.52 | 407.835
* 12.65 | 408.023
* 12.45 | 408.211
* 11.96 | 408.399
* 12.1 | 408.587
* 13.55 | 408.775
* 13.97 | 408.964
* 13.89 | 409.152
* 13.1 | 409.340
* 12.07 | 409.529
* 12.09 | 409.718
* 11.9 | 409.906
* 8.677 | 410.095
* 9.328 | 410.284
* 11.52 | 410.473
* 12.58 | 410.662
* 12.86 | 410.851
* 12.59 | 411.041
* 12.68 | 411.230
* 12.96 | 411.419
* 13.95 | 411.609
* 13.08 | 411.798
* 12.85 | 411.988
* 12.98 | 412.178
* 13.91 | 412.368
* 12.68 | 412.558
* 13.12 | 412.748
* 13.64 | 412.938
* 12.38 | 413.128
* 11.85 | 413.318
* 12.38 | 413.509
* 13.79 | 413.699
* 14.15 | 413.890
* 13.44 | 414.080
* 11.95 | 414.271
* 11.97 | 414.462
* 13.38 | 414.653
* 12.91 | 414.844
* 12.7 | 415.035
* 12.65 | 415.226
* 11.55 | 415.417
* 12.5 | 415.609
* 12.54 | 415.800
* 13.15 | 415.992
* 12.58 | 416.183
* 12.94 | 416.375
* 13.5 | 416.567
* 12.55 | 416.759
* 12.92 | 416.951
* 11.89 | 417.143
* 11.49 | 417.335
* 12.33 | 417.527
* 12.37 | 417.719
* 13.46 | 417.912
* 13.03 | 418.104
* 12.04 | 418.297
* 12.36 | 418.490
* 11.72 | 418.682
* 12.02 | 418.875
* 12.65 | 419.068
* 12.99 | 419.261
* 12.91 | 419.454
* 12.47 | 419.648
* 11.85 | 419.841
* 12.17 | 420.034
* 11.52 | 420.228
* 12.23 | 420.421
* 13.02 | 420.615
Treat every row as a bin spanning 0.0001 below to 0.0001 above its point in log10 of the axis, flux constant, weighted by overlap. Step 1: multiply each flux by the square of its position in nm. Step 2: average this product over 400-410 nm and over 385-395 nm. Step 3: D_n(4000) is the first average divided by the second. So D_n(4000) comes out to 1.51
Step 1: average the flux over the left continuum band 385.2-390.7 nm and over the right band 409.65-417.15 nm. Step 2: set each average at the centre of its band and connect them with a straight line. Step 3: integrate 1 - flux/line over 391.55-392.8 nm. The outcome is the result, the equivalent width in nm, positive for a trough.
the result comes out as 0.17 nm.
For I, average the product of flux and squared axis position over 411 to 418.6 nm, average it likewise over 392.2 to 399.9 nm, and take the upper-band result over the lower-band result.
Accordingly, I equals 1.69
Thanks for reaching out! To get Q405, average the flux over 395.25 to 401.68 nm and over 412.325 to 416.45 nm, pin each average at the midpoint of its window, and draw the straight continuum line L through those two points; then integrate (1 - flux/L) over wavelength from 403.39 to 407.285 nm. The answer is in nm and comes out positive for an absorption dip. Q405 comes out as -0.27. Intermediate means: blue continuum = 10.1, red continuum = 12.8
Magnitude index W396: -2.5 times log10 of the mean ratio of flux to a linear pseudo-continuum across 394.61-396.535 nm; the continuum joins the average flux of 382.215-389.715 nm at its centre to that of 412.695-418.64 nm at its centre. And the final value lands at 0.08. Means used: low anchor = 8.91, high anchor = 12.7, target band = 9.42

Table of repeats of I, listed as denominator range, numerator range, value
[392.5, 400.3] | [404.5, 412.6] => 1.54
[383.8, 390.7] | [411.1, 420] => 1.54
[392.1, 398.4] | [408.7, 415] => 1.86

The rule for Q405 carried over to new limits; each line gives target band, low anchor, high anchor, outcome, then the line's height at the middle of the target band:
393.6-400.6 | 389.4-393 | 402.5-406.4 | 0.80 nm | 10.4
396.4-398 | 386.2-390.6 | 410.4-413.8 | 0.68 nm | 10.8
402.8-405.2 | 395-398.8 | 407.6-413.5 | -0.26 nm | 10.6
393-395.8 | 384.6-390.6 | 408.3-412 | 0.87 nm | 10.5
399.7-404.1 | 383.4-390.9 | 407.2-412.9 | -0.27 nm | 11.3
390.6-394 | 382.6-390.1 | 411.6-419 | 0.85 nm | 9.75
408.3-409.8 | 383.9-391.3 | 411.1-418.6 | -0.09 nm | 12.1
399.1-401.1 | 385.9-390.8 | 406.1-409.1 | -0.14 nm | 11.2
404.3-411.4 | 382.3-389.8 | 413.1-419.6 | -0.34 nm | 11.6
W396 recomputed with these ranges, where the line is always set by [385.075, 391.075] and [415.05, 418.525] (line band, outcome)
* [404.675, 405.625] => -0.084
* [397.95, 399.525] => -0.113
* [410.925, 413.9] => -0.080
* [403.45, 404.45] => -0.090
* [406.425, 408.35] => -0.060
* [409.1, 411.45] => -0.007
